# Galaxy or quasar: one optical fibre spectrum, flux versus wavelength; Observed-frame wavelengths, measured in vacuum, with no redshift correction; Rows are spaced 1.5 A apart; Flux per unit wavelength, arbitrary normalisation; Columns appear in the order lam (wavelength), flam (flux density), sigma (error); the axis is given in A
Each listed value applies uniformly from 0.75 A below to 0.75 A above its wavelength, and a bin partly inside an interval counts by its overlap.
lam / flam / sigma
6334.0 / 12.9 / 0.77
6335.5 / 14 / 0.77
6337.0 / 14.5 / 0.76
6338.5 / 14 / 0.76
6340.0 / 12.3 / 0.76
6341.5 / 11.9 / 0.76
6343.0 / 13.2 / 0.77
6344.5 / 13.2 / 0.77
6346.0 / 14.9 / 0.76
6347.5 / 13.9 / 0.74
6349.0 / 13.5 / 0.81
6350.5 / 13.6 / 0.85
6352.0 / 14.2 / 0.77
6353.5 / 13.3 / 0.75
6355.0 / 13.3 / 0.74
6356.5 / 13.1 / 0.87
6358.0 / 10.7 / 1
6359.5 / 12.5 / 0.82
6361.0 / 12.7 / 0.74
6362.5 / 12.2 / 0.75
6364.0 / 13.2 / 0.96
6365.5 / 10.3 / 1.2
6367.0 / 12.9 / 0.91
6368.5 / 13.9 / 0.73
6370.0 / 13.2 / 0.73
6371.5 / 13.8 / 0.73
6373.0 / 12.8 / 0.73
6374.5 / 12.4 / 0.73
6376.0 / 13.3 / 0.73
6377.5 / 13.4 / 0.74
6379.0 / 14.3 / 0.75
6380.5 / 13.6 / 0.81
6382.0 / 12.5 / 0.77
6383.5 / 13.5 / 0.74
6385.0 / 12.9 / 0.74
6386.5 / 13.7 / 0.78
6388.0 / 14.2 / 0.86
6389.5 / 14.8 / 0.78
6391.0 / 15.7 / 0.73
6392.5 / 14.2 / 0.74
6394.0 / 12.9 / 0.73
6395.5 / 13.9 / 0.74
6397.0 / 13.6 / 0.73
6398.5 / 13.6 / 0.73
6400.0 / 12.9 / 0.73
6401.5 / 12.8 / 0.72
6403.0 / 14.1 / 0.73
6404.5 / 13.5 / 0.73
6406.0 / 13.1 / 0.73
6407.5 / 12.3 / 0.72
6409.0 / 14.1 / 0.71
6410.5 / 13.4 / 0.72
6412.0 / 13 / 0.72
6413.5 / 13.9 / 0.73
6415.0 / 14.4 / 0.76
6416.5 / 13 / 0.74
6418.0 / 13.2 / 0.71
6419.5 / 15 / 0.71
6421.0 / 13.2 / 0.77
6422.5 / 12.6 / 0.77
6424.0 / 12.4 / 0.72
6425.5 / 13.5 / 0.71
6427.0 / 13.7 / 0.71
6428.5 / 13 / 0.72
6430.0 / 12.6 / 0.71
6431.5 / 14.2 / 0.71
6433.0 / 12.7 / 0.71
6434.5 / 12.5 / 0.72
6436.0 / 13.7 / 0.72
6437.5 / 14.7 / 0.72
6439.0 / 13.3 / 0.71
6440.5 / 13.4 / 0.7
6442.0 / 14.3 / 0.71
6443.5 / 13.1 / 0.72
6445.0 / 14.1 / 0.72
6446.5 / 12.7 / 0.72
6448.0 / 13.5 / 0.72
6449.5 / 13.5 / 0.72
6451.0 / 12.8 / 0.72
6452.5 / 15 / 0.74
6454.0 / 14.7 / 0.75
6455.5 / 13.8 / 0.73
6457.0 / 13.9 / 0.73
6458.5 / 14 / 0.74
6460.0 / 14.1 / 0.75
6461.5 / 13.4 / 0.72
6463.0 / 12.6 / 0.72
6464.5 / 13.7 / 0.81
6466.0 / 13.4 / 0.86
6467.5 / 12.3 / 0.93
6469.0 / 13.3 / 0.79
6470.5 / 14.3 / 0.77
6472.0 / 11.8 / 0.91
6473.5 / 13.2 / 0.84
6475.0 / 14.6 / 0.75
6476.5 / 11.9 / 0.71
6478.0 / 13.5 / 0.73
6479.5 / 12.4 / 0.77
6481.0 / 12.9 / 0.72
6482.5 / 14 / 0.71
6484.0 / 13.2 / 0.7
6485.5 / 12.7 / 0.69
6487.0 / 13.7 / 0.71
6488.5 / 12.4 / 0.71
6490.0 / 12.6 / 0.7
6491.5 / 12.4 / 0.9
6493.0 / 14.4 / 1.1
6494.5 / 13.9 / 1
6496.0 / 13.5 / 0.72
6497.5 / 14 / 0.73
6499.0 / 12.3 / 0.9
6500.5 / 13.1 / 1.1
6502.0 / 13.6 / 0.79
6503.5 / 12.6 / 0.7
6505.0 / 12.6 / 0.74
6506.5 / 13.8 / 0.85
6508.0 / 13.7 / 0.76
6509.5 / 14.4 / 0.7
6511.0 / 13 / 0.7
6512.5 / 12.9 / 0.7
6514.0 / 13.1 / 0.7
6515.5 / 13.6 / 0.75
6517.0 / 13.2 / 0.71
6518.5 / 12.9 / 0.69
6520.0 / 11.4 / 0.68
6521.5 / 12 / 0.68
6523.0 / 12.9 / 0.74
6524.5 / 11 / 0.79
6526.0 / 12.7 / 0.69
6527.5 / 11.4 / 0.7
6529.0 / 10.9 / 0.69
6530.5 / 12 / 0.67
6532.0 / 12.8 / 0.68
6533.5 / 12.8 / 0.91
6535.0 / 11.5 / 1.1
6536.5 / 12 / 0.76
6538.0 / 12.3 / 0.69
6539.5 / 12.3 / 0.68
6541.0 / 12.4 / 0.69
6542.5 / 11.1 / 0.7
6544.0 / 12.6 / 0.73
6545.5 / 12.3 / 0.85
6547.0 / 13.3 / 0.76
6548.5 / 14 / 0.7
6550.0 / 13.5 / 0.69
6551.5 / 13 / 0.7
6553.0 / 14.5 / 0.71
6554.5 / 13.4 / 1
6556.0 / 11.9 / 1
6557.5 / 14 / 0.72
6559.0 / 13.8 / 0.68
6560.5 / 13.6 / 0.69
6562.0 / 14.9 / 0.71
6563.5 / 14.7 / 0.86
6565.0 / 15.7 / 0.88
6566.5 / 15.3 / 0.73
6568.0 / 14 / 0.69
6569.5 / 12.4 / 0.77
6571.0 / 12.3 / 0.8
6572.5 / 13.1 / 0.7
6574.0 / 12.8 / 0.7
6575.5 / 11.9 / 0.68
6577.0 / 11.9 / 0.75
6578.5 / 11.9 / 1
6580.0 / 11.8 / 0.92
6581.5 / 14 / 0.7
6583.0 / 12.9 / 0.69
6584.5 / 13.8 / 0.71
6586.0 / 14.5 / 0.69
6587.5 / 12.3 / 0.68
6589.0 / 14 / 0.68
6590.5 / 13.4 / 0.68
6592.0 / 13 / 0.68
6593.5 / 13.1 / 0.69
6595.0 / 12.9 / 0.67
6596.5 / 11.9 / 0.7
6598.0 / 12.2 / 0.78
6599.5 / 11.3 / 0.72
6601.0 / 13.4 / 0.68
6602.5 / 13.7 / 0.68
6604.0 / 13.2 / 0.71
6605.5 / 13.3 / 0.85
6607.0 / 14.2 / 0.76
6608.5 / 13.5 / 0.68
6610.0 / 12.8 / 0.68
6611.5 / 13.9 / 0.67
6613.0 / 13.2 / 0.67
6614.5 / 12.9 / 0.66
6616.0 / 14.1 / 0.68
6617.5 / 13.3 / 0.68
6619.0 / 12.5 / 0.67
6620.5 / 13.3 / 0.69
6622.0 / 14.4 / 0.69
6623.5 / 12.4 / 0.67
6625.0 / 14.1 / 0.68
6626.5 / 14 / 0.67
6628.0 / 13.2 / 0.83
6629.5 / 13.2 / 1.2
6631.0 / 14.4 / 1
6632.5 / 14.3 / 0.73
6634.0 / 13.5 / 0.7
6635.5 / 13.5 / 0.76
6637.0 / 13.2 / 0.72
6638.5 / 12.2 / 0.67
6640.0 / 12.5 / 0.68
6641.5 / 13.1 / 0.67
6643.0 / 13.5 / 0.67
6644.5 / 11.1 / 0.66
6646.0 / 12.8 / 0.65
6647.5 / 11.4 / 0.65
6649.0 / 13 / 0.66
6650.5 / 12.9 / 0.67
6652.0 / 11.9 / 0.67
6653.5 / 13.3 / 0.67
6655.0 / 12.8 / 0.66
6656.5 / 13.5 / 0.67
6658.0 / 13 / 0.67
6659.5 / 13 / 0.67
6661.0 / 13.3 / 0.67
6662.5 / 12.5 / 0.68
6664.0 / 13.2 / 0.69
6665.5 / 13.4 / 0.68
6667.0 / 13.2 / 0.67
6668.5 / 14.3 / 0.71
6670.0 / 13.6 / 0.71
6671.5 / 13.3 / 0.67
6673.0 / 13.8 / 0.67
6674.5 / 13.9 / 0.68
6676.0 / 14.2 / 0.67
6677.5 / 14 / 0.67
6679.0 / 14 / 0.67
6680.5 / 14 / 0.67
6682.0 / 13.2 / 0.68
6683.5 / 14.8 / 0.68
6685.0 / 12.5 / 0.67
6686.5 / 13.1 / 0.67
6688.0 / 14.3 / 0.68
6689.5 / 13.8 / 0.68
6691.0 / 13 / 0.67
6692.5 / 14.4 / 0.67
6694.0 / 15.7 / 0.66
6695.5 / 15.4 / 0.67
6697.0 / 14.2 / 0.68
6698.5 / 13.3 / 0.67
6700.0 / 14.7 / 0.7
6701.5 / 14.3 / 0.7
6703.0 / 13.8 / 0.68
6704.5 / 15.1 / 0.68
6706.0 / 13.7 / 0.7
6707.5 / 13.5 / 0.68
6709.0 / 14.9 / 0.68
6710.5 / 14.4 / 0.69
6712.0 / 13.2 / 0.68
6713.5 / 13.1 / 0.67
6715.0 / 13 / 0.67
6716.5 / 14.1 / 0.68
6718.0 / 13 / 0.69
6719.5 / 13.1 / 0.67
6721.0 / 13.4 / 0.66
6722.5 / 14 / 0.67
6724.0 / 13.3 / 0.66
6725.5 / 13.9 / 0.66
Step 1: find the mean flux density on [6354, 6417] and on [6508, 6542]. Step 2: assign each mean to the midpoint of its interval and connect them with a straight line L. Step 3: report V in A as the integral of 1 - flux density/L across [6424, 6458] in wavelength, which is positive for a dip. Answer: -1.6 A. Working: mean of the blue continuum 13.3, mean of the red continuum 12.5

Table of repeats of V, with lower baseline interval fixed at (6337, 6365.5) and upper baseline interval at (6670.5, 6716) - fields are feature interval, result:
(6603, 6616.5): 0.28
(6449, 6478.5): -0.31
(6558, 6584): 0.51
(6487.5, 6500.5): 0.23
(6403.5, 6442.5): -0.48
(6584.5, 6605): 1.00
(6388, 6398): -0.76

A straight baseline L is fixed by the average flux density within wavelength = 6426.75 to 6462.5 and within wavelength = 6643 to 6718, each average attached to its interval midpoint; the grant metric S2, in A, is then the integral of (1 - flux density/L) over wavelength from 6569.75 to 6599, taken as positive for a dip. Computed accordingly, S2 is 1.7 A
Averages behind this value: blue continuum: 13.6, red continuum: 13.6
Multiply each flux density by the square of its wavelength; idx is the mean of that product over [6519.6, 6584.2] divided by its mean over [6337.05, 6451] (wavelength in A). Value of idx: 1.01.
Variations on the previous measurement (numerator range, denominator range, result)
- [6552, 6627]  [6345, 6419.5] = 1.06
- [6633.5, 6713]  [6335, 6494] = 1.09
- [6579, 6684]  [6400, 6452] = 1.05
